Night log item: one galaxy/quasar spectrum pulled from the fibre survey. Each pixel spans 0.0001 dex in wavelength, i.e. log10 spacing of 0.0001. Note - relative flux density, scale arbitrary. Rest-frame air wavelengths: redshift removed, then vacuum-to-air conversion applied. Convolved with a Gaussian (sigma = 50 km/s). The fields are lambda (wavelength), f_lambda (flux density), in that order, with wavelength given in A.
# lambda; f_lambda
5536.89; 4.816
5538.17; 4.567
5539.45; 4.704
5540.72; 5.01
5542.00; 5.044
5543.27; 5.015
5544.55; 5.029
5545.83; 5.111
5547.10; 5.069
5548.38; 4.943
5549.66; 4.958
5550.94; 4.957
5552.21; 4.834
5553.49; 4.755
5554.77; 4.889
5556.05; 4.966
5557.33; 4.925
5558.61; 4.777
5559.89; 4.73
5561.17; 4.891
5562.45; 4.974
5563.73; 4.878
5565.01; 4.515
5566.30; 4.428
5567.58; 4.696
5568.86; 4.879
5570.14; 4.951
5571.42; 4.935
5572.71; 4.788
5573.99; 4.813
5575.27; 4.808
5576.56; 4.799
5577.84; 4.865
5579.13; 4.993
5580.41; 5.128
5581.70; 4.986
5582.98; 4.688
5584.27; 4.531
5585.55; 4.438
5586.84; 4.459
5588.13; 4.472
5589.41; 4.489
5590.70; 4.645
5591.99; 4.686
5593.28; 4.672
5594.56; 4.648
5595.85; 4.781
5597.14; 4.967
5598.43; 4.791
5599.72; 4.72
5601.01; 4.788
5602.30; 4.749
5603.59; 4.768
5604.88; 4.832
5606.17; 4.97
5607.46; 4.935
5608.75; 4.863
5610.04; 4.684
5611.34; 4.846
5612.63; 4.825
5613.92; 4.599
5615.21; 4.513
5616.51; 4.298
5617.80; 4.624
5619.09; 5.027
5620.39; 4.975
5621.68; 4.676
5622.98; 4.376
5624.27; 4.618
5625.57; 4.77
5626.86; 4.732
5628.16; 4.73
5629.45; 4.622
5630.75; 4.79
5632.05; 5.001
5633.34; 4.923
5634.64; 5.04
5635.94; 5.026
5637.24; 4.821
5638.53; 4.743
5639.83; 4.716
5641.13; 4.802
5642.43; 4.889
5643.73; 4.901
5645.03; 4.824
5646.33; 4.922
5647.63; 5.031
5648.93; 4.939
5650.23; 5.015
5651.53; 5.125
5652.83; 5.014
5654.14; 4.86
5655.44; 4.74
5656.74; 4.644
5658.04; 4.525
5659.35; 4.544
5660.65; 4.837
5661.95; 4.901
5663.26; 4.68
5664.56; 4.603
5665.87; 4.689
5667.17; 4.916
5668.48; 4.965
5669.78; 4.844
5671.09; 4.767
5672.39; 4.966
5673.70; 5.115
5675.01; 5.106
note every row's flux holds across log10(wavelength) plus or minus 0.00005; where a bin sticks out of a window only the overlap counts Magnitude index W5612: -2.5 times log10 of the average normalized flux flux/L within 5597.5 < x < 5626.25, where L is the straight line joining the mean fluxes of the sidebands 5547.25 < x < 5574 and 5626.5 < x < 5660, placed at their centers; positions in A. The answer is 0.02 mag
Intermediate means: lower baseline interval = 4.84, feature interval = 4.74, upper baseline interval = 4.84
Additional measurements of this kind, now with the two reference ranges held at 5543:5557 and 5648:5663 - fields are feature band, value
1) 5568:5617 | 0.03 mag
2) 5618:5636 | 0.02 mag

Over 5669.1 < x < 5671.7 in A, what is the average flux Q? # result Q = 4.81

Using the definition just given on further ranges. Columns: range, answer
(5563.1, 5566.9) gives 4.6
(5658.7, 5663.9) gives 4.74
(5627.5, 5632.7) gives 4.79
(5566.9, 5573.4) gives 4.85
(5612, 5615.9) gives 4.64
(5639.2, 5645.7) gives 4.82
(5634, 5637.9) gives 4.97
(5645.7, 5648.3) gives 4.98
